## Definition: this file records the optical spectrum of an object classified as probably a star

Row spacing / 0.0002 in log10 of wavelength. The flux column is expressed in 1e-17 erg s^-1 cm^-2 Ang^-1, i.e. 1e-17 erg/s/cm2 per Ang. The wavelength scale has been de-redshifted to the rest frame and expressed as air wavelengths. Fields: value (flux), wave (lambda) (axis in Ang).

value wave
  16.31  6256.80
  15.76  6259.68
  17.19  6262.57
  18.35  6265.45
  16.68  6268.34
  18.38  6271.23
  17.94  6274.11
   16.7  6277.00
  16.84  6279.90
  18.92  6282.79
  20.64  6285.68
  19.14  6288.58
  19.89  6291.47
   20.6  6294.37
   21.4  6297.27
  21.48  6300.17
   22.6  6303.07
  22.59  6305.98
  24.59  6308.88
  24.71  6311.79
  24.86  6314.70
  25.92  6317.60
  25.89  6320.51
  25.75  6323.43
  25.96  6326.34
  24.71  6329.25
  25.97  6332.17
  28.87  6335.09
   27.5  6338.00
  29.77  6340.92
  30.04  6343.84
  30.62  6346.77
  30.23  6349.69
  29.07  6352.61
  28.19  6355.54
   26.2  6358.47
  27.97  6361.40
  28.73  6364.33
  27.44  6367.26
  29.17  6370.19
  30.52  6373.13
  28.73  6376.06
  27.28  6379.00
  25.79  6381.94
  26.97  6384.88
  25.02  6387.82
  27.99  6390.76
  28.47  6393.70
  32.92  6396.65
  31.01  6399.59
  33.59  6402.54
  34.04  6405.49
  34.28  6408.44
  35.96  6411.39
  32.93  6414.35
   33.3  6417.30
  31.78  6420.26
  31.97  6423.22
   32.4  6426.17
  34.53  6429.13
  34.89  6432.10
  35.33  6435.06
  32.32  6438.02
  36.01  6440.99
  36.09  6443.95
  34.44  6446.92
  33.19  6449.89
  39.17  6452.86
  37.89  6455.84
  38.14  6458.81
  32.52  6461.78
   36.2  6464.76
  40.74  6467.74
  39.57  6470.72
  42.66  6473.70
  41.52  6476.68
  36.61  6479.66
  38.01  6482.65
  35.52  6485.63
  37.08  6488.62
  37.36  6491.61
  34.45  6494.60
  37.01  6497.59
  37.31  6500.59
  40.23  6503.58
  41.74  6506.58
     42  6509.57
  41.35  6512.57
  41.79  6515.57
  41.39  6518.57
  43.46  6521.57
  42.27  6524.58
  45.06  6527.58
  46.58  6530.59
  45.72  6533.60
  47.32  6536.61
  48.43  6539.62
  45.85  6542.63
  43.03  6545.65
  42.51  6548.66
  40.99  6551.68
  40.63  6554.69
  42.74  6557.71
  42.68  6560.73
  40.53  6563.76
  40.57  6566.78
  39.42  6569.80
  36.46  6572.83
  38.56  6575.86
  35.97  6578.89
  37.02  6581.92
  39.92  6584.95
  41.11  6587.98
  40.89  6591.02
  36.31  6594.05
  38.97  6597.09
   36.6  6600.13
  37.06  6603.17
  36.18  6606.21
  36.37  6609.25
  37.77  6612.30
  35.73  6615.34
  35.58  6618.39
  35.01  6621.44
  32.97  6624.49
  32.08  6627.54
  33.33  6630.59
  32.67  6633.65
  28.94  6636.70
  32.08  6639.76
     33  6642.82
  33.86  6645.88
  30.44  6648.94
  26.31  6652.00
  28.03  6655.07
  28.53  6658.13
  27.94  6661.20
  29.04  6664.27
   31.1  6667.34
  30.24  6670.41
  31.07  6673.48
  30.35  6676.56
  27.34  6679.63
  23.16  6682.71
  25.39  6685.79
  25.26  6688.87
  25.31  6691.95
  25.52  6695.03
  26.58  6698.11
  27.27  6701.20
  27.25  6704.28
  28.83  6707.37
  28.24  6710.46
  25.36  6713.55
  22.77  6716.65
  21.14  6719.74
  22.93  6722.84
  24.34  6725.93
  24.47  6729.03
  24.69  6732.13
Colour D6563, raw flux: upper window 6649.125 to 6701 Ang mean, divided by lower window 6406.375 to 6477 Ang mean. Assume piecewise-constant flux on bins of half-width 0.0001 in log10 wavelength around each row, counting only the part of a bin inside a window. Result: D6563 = 0.8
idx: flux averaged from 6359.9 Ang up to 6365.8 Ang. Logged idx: 28.3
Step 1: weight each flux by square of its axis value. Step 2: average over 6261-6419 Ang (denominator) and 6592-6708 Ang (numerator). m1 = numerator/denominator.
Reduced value 1.3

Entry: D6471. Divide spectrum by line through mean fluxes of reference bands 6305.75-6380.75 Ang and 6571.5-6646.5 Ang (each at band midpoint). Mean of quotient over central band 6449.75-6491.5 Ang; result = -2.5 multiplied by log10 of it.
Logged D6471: -0.20 mag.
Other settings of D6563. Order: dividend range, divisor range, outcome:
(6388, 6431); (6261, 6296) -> 1.75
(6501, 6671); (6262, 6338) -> 1.72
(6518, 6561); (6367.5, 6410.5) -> 1.48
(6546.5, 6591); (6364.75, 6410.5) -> 1.35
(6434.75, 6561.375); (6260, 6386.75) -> 1.64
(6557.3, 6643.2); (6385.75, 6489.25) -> 1.06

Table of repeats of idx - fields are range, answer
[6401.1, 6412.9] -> 34.5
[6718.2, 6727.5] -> 22.8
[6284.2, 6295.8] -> 20.1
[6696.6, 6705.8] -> 27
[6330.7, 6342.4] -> 28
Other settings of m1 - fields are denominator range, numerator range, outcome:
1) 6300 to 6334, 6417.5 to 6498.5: 1.53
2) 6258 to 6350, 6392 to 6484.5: 1.61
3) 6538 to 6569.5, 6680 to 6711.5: 0.64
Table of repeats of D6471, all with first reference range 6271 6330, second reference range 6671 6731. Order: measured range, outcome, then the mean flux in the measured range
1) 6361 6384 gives -0.24 mag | 28.2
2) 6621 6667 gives -0.21 mag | 30.9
